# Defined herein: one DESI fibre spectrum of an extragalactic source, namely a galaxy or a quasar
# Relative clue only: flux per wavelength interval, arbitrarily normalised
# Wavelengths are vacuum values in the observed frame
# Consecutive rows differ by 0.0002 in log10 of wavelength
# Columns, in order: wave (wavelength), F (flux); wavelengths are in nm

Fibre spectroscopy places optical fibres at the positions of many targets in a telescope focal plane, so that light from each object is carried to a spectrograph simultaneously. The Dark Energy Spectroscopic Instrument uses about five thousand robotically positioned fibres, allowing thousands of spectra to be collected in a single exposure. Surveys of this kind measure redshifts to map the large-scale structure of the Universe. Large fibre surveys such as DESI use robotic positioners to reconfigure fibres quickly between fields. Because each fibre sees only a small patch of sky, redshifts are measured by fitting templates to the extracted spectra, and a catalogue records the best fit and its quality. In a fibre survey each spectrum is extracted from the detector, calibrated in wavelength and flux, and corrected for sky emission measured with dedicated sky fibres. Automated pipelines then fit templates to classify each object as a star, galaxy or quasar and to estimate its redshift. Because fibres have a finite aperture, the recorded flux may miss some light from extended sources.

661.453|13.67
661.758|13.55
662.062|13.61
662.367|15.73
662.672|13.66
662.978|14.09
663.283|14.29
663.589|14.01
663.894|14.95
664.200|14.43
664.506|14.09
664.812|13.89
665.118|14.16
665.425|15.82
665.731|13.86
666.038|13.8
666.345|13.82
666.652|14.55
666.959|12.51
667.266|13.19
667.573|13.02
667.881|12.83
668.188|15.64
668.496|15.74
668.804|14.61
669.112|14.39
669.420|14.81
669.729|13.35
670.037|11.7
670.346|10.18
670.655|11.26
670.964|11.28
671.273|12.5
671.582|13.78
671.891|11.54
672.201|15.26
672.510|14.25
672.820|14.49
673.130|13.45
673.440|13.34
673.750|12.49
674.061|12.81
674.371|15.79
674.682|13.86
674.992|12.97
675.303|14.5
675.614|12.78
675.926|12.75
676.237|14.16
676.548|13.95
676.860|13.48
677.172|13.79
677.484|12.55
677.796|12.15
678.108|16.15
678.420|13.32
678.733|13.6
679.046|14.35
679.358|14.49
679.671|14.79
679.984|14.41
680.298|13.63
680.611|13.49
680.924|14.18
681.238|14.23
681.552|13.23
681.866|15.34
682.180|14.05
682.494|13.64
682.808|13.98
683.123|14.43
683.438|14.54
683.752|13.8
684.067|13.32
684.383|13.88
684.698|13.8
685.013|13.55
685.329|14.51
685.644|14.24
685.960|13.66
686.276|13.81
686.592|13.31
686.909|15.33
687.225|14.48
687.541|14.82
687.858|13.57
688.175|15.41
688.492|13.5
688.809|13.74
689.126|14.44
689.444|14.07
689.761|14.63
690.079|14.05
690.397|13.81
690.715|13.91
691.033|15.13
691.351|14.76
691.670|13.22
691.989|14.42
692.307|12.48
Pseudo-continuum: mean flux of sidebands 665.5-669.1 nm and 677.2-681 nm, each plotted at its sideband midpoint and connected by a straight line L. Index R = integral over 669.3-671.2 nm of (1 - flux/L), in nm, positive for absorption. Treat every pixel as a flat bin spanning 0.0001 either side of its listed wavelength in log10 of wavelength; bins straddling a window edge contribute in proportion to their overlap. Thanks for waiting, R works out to 0.26 nm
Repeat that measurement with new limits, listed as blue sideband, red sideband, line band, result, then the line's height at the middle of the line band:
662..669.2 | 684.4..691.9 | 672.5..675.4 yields 0.087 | 14.2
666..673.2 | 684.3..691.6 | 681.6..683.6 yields -0.045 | 14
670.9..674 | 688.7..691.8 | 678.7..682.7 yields -0.123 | 13.7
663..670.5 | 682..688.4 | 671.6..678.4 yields 0.172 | 14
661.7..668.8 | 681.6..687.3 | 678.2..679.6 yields 0.000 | 14.1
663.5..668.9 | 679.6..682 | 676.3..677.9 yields 0.097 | 14.1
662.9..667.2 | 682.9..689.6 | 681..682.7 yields 0.002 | 14.1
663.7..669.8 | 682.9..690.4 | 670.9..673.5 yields 0.142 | 14.2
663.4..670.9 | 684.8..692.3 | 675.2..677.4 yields 0.055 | 13.9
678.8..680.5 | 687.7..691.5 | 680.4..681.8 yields 0.038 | 14.3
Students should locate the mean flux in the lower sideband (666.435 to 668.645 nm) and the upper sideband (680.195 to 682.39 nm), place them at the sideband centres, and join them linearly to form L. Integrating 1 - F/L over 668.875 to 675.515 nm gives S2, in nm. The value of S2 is 0.34 nm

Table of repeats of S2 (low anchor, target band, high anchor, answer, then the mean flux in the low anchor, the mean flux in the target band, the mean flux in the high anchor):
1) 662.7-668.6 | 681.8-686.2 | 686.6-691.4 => 0.08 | 14.1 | 14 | 14.3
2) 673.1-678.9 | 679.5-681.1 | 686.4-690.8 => -0.04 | 13.6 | 14.1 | 14.2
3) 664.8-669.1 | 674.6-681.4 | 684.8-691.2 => 0.17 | 14.1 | 13.8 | 14.2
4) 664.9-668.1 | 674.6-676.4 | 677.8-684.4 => 0.06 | 13.8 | 13.5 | 14.1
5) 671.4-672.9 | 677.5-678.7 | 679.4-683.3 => 0.03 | 13.8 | 13.7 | 14.1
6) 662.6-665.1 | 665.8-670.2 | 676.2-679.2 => 0.06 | 14.2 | 13.8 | 13.7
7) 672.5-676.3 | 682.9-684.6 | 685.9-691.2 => 0.00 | 13.6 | 14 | 14.2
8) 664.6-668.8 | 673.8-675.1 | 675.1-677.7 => -0.02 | 14.1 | 13.8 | 13.5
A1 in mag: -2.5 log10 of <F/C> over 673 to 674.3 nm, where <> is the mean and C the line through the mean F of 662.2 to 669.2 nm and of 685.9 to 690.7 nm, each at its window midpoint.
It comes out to 0.08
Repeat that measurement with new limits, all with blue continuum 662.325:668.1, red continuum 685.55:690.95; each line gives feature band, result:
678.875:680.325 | -0.02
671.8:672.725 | 0.01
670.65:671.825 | 0.15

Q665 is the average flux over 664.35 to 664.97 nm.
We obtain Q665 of 14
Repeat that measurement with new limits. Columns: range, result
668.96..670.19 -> 13.6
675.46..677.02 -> 13.4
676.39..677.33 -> 13.7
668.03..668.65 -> 15.7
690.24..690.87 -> 13.9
